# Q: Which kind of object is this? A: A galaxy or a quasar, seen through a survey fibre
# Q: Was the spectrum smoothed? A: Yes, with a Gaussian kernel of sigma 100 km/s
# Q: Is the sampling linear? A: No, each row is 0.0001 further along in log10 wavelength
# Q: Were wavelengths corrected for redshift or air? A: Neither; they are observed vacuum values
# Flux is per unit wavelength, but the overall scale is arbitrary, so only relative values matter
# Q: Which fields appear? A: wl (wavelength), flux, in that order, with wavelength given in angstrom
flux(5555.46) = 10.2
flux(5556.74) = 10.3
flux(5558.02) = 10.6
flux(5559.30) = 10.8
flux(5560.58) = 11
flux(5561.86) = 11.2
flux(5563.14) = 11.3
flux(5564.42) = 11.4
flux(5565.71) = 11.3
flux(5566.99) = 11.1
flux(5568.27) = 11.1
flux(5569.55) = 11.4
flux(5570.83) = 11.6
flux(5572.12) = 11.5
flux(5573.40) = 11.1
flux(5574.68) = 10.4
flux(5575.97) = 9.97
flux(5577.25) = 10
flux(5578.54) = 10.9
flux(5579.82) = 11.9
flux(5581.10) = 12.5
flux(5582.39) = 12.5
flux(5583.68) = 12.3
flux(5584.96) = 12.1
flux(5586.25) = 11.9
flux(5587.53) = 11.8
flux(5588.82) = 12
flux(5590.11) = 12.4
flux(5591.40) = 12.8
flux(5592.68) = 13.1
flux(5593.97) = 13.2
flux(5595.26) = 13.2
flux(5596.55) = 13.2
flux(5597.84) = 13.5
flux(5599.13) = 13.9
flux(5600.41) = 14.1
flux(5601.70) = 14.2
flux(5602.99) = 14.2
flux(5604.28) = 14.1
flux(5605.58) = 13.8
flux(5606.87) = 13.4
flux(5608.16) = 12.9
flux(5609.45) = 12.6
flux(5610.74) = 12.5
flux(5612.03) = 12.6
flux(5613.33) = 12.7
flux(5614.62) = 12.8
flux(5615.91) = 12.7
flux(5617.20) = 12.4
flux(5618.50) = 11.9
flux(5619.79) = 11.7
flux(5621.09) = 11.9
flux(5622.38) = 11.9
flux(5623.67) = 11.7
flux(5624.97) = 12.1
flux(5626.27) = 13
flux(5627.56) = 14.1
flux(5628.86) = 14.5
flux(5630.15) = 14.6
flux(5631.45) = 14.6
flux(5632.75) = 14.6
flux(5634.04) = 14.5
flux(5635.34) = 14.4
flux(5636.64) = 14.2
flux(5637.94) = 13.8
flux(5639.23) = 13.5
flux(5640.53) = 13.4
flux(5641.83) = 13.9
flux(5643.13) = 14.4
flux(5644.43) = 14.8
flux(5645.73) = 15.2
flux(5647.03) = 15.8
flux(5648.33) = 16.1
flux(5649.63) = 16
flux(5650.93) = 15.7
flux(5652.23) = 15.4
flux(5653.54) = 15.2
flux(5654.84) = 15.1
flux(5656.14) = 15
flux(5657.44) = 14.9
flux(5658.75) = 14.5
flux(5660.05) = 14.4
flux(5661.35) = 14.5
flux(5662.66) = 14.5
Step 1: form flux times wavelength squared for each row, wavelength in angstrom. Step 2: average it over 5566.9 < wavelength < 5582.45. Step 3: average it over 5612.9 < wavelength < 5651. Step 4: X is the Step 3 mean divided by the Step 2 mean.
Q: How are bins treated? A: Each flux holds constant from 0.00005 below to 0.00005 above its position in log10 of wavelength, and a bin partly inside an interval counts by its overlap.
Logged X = 1.25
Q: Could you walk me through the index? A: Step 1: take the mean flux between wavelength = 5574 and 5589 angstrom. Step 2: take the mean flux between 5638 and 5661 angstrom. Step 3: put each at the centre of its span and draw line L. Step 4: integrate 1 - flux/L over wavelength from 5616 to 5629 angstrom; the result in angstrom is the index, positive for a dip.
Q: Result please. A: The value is 1.0 angstrom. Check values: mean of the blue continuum 11.5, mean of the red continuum 14.9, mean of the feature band 12.4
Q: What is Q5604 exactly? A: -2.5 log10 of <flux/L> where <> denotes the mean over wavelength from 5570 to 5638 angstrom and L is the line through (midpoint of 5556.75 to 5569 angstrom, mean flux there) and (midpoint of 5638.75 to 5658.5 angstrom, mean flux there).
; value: 0.01 mag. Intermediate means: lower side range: 11.1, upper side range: 15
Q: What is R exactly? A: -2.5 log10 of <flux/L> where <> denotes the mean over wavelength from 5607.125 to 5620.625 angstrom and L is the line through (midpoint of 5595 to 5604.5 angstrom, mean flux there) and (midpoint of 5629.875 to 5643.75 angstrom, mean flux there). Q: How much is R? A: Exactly 0.12 mag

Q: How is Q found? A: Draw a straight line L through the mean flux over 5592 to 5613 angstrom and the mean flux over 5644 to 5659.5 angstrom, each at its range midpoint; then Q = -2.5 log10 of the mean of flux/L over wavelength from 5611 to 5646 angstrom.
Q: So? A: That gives 0.08 mag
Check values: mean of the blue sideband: 13.4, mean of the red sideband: 15.3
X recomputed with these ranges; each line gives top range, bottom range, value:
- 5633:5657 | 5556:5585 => 1.36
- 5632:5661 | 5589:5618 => 1.14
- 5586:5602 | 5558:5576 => 1.19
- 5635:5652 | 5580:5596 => 1.21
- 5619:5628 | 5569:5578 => 1.16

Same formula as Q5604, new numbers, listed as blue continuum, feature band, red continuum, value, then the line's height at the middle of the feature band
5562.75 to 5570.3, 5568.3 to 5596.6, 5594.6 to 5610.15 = 0.04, 12.3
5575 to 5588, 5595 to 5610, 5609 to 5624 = -0.14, 12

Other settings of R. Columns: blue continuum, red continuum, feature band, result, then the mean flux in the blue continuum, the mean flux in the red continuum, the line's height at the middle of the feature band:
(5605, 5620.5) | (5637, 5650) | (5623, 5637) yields -0.003 mag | 12.7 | 14.7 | 13.8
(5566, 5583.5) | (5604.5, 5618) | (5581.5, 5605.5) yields -0.082 mag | 11.3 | 12.9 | 12.1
